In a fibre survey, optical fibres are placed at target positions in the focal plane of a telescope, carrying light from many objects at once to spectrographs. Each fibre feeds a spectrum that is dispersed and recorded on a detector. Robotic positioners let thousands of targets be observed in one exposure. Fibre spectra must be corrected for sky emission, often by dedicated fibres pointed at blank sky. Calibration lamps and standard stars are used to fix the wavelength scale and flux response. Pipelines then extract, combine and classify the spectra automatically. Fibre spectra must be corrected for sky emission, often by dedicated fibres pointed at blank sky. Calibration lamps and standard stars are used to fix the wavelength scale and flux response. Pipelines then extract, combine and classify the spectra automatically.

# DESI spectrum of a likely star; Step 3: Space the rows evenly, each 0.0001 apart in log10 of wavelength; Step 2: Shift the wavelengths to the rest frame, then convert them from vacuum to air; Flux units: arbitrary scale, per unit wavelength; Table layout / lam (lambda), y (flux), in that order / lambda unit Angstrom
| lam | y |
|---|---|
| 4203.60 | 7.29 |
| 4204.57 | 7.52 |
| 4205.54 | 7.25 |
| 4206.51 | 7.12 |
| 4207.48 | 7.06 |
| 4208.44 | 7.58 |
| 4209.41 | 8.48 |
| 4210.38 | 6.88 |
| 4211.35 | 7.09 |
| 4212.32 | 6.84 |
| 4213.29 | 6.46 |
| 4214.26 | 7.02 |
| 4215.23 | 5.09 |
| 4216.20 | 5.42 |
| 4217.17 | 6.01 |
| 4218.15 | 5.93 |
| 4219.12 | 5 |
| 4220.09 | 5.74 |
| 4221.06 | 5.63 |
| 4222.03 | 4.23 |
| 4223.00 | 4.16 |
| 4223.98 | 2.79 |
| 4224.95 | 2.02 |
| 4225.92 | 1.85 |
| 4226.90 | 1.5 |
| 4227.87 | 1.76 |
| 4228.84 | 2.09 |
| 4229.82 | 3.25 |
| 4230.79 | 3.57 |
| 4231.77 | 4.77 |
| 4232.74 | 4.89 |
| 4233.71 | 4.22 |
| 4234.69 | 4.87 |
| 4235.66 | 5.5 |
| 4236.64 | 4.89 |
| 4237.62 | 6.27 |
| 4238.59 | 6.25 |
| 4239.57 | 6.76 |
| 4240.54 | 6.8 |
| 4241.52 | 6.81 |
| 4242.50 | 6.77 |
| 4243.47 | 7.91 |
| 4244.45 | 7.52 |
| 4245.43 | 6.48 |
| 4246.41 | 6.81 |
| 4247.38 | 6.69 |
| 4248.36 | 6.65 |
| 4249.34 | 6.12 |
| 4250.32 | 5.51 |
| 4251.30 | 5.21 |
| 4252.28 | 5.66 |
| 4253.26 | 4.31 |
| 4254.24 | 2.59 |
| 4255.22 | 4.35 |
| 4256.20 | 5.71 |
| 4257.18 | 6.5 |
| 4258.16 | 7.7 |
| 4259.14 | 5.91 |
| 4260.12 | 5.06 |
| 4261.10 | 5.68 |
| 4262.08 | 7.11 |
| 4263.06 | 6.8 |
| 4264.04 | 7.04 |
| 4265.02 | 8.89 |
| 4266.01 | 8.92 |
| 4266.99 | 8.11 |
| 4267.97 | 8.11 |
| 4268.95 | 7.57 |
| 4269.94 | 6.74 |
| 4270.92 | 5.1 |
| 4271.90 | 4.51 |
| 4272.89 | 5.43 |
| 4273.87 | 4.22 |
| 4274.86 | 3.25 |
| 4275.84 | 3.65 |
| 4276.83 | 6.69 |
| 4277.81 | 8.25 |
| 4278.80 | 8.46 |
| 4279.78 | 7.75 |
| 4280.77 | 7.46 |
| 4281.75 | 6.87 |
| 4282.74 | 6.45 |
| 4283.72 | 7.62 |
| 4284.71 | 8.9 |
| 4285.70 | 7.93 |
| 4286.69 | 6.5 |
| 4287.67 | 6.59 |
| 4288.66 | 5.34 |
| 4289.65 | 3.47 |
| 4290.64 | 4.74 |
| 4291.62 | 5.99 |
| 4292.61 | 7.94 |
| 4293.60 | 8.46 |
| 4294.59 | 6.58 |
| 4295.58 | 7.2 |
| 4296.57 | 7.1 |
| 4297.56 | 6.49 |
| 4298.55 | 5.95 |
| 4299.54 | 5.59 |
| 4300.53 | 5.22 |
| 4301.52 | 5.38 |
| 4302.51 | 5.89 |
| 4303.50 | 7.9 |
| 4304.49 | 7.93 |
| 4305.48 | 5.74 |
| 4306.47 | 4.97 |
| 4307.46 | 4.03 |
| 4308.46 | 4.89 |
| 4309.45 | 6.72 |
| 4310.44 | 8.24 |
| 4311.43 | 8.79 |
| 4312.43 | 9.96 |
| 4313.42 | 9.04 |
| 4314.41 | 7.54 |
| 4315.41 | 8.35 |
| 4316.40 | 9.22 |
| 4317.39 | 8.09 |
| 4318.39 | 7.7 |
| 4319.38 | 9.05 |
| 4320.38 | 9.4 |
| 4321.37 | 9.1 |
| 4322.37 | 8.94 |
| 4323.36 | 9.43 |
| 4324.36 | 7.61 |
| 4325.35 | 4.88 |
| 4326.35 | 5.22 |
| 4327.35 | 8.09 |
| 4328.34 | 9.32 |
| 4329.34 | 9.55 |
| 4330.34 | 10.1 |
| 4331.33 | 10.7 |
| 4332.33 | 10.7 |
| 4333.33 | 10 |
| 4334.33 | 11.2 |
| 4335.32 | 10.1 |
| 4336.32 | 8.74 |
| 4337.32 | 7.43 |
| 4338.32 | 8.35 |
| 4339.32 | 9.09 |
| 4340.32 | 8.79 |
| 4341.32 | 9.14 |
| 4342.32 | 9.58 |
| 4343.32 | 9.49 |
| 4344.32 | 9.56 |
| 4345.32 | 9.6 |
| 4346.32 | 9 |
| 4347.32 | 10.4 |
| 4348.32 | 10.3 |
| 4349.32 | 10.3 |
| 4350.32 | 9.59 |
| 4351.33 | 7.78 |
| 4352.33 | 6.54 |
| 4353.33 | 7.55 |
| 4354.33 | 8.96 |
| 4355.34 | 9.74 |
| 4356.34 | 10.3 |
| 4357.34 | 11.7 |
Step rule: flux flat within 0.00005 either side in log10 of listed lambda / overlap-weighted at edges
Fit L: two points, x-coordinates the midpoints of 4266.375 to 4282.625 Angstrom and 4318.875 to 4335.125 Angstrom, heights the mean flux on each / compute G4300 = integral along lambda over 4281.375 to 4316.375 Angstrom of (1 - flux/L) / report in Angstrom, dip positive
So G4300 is 3.7 Angstrom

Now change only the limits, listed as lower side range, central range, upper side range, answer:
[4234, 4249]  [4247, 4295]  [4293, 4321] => 3.09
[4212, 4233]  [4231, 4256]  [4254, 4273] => -1.66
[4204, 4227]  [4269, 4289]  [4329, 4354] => 2.97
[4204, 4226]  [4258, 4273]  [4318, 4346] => 0.82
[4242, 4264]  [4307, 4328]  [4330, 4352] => 1.85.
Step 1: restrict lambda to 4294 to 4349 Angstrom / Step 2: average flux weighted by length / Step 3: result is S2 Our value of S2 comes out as 8.15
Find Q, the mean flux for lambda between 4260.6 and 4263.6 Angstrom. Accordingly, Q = 6.55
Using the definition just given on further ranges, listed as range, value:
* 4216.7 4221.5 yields 5.66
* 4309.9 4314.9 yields 8.7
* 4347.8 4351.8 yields 9.5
